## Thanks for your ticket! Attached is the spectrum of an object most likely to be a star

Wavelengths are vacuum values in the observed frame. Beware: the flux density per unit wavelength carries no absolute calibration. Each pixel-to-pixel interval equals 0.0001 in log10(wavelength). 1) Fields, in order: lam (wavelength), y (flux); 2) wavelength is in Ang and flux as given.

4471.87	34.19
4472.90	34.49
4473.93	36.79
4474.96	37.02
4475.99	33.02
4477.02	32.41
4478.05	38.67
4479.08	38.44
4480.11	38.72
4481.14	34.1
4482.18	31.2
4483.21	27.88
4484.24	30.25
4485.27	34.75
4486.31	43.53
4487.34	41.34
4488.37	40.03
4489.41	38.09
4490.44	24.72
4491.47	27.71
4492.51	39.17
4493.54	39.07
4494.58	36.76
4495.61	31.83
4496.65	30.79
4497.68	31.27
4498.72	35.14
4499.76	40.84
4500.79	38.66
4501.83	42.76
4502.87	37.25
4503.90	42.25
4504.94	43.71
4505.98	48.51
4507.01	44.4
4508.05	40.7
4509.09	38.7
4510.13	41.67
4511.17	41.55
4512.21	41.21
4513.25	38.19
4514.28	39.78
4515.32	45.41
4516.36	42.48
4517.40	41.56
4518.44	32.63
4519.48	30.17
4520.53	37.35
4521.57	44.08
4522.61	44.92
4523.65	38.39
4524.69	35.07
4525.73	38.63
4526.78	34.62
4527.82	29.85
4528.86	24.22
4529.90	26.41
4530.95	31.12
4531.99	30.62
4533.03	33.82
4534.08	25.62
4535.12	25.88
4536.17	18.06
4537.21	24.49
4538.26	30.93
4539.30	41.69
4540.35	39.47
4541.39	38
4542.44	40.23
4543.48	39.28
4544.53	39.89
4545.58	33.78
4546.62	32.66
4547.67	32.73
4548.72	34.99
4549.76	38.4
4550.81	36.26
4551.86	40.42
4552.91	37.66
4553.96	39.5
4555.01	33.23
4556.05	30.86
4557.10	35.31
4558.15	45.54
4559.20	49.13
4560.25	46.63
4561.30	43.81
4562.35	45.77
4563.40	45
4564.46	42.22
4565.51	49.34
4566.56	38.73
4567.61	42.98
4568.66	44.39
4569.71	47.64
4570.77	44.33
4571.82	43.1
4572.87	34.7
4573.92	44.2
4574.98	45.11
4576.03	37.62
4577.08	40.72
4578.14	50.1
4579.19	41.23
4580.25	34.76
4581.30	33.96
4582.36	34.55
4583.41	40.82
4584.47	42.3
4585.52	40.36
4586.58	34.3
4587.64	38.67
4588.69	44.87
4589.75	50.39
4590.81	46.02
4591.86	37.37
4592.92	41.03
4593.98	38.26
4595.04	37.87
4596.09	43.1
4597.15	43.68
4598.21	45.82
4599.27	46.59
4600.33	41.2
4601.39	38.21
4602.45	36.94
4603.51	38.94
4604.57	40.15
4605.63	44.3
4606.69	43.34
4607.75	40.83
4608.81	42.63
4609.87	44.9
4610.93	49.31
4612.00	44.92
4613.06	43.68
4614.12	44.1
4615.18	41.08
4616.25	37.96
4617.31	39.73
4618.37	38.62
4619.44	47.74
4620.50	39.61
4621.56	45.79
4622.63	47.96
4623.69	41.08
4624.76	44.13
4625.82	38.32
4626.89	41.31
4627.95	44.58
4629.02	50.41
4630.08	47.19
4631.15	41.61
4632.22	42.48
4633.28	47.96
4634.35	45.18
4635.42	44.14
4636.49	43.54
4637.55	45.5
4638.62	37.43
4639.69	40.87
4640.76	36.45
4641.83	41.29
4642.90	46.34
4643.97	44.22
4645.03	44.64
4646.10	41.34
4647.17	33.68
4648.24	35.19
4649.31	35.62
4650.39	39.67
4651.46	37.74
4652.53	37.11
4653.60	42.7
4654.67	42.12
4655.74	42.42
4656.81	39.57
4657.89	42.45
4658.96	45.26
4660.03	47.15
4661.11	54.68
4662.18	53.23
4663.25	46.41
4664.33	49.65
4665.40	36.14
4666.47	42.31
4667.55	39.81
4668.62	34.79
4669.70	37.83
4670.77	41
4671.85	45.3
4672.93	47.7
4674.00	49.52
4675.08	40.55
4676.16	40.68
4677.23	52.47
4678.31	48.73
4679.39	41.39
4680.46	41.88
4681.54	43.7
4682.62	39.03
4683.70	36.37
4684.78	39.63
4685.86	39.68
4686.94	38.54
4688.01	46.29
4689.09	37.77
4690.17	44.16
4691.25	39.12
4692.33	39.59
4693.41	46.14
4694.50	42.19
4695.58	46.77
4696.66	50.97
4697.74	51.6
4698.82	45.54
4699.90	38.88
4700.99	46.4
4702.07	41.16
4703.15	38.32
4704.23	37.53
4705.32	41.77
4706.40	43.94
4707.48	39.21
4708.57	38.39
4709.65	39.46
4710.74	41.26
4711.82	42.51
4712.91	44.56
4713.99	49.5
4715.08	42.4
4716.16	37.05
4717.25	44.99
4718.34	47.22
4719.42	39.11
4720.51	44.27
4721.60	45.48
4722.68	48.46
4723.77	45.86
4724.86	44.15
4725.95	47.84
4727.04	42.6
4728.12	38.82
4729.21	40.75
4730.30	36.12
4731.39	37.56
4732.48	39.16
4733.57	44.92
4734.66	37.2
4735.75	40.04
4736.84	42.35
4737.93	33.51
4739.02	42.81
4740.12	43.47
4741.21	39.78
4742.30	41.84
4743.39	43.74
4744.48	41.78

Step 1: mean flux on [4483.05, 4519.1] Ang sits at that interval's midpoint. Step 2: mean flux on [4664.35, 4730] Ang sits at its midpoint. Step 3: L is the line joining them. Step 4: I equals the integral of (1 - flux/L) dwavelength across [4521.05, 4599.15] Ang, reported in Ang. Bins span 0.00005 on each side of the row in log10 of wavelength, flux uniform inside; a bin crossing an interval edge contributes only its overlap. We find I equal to 2.0 Ang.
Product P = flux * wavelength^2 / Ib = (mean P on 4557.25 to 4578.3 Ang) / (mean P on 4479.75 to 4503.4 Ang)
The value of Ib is 1.28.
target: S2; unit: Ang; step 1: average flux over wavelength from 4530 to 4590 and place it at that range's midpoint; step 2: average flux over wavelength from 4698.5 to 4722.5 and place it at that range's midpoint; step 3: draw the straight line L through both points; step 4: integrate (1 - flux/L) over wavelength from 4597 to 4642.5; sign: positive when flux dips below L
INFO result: -3.2 Ang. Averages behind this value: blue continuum 38.5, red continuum 42.3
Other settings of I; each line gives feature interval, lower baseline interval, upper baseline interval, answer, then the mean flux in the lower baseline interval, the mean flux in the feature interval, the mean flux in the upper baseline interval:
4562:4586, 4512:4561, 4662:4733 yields -2.78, 36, 41.9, 42.7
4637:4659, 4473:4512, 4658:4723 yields 0.77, 37.1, 40.5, 43.2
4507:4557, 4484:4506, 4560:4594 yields 4.38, 37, 35.8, 42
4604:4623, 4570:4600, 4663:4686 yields -0.64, 41.3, 43.1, 42.5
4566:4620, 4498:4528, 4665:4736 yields -1.18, 39.7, 41.7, 42.4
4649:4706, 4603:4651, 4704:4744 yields -0.87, 42.4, 42.8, 41.9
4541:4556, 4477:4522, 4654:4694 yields 0.96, 37.8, 36.7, 43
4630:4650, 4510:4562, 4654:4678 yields 0.42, 36.4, 41.7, 44.2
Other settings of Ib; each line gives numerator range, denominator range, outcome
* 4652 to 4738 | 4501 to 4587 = 1.18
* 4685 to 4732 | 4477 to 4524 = 1.23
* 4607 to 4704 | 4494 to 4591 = 1.17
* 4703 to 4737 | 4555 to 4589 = 1.08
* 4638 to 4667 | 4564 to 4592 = 1.04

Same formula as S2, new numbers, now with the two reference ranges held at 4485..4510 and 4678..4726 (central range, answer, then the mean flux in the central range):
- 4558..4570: -1.6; 45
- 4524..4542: 3.6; 31.2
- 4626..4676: -1.3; 42.7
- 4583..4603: -0.6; 41.5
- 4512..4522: -0.2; 39.2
